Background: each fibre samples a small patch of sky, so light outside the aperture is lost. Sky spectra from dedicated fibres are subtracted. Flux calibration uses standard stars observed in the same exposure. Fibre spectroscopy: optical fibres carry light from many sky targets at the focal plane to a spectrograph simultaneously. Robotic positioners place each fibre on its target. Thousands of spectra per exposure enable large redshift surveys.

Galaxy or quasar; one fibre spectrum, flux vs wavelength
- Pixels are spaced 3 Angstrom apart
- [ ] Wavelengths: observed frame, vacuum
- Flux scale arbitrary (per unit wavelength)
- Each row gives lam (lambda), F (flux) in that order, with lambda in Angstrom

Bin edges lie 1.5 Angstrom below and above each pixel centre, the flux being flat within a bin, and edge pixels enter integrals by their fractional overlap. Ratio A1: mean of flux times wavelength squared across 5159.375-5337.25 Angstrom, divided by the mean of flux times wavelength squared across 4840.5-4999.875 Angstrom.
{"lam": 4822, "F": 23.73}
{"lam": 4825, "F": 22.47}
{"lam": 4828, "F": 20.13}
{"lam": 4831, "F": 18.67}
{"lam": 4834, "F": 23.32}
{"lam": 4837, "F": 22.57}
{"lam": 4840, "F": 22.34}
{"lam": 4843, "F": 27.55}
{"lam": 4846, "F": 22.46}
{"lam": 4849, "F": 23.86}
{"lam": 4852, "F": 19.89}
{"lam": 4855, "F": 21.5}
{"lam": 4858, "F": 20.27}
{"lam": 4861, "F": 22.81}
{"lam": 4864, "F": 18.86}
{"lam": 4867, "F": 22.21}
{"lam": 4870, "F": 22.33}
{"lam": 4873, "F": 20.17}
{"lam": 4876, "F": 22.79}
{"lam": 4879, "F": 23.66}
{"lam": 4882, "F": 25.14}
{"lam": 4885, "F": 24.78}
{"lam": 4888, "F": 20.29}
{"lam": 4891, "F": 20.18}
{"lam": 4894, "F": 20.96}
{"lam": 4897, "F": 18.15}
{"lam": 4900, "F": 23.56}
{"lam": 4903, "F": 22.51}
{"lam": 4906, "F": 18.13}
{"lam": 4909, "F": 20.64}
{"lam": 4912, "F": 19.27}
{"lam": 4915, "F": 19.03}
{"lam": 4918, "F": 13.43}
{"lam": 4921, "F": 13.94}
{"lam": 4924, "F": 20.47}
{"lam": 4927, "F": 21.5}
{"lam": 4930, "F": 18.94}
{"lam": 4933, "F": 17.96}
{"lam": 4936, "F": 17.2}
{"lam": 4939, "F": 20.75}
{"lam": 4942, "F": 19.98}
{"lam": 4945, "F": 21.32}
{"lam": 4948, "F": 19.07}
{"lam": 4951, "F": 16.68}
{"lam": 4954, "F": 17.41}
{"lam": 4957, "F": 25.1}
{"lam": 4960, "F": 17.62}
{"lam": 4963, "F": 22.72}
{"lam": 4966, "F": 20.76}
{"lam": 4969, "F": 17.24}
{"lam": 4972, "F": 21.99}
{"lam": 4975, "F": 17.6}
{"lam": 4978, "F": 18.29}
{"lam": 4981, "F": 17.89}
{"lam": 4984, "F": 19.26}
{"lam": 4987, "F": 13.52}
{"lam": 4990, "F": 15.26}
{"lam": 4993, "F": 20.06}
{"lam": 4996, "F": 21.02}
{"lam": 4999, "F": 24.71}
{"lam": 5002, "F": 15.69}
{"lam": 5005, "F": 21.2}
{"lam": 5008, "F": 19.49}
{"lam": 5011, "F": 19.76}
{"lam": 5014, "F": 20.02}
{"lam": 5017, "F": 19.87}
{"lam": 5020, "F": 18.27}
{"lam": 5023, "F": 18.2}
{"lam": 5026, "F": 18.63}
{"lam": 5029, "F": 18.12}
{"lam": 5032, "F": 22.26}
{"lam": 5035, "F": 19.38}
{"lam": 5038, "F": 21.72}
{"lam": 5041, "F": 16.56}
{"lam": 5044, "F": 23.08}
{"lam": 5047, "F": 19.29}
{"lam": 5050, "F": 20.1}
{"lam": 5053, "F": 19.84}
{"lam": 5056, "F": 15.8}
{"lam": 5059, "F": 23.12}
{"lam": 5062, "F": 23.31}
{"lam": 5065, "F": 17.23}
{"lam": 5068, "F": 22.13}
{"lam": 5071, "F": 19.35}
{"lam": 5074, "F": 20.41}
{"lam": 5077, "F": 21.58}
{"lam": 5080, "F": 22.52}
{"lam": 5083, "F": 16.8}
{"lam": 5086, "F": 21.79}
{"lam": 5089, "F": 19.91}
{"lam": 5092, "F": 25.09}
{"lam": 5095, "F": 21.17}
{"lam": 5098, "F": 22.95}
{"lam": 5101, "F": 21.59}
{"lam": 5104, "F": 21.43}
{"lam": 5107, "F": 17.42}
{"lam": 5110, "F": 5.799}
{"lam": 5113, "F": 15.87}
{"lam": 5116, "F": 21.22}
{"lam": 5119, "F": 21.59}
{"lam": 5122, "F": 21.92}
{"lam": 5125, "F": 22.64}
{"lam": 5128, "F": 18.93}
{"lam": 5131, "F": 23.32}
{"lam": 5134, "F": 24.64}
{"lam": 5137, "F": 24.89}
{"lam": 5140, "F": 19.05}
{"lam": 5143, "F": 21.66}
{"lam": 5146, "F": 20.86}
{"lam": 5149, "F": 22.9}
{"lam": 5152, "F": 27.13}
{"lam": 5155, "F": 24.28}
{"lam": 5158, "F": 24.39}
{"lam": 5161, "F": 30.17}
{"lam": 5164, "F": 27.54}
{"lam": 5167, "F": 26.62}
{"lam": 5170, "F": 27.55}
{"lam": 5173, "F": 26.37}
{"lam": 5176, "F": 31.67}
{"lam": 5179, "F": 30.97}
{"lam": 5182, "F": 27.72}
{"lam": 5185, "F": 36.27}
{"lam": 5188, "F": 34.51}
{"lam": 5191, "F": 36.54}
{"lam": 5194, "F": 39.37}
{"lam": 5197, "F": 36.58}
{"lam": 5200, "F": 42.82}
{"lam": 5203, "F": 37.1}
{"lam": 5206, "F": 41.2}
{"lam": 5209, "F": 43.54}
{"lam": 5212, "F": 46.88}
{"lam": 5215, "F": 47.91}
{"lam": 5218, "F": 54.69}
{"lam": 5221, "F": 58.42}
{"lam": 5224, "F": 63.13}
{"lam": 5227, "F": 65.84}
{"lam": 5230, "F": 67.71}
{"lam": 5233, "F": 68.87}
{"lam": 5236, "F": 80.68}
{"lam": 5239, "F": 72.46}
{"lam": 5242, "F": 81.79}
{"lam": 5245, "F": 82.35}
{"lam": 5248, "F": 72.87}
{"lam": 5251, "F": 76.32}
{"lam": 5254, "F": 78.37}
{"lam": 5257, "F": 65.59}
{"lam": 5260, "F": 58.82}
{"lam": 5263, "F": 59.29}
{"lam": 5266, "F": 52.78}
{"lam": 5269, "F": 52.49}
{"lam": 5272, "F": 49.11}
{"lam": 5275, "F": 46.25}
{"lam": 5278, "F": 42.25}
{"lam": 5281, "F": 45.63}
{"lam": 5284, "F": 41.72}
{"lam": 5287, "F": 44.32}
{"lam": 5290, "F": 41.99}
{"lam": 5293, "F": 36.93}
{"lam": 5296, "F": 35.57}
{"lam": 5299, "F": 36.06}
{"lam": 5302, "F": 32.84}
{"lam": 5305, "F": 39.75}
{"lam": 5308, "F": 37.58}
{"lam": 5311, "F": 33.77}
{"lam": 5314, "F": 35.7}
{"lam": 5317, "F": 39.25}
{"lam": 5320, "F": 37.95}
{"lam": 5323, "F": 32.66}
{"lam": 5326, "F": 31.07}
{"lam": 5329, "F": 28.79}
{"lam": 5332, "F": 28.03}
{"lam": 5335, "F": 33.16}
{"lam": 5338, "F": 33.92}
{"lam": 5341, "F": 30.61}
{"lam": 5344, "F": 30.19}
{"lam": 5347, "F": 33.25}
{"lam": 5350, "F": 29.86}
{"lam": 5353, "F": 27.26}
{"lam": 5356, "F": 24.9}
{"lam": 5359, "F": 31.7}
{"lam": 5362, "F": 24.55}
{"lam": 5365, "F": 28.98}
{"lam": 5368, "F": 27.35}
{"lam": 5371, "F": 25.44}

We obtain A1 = 2.6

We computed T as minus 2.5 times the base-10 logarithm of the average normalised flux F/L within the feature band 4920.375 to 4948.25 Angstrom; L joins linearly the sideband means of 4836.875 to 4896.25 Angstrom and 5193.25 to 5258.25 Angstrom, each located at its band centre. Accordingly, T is 0.46 mag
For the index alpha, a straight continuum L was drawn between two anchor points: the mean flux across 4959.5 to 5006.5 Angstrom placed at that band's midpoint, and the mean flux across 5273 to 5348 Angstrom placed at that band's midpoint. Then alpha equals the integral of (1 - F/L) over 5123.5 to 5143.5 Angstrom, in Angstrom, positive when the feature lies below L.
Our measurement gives 3.61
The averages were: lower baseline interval 19.1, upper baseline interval 36.5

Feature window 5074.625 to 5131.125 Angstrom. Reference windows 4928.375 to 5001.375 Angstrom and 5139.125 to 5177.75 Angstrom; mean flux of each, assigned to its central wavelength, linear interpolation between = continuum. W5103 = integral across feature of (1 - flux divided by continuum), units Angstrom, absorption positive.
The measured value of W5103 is 8.55 Angstrom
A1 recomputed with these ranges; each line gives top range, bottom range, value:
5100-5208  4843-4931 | 1.42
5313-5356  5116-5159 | 1.52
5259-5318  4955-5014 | 2.49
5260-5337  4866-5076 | 2.30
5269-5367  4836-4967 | 2.01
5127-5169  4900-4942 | 1.39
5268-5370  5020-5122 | 1.95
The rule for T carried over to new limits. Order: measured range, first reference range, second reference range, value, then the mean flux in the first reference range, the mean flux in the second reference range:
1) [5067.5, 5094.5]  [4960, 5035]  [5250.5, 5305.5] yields 0.31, 19.2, 48.9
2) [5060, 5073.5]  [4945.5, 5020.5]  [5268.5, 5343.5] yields 0.17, 19.3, 37.6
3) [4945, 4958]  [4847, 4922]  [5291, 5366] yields 0.16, 20.8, 32.7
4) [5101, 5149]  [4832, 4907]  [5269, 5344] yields 0.47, 22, 37.5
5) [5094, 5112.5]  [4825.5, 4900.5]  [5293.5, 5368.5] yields 0.44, 21.9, 32.3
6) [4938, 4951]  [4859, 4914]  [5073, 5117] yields 0.06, 21.4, 19.7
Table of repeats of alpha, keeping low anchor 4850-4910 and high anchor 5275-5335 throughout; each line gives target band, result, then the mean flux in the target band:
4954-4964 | 1.3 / 21.1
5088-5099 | 2.6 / 22.4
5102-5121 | 7.9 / 17.5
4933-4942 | 1.8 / 19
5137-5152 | 4.4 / 22.1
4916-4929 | 3.2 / 17.5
